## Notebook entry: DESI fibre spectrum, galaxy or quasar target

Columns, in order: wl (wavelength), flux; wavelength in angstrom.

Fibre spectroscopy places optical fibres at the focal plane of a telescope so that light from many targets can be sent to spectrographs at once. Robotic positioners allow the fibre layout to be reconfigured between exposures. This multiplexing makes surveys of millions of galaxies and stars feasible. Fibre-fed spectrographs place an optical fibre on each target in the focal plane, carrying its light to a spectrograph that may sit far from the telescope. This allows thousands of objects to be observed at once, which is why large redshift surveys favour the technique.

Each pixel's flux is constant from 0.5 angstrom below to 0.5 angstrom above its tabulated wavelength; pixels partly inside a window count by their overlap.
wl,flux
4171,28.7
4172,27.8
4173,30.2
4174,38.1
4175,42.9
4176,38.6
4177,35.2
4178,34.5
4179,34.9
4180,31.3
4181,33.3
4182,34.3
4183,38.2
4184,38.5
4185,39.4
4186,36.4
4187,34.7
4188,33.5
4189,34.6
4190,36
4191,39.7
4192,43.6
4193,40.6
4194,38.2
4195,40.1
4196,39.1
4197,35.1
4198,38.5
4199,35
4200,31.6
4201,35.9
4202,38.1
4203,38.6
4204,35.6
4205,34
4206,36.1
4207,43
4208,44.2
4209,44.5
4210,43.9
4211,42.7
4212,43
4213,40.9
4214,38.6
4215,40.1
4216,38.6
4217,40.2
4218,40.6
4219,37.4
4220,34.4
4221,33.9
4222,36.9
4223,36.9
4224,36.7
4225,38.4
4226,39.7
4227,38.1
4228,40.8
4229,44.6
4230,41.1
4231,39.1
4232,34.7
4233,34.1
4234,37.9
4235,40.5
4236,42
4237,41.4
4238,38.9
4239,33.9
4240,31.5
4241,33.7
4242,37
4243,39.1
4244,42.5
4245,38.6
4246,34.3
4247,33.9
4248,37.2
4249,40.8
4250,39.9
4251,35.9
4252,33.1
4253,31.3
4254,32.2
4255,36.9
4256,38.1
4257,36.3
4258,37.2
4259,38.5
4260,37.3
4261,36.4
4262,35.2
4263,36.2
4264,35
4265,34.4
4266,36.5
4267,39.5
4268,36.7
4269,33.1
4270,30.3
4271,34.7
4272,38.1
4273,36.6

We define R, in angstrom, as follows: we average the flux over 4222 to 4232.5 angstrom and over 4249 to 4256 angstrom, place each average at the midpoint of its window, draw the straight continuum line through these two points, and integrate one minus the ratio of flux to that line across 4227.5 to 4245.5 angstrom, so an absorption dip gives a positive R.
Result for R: -0.4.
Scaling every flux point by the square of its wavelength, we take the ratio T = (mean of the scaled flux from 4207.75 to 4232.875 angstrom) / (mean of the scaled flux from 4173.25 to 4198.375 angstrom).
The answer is 1.08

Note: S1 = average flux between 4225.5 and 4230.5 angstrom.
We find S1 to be 40.9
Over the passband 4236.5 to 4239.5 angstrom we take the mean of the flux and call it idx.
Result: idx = 38.1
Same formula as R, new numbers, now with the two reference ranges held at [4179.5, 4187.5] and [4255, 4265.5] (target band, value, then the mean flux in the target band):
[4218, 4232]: -0.82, 38.3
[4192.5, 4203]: -0.41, 37.3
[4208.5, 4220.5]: -1.45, 40.4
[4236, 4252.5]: -0.36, 37.1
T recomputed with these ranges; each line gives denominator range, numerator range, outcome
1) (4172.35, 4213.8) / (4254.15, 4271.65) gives 0.99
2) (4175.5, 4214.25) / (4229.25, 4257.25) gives 1.00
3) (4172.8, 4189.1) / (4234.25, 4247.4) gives 1.07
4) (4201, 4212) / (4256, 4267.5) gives 0.94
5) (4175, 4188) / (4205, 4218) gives 1.16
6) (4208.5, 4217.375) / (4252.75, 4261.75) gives 0.89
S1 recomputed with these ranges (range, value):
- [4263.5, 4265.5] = 34.7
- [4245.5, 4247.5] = 34.1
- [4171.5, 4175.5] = 34.8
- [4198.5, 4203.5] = 35.8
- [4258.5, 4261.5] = 37.4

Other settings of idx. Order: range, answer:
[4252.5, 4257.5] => 35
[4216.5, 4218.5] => 40.4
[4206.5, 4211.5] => 43.7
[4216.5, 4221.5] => 37.3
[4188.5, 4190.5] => 35.3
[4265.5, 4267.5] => 38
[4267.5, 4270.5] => 33.4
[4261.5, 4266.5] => 35.5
